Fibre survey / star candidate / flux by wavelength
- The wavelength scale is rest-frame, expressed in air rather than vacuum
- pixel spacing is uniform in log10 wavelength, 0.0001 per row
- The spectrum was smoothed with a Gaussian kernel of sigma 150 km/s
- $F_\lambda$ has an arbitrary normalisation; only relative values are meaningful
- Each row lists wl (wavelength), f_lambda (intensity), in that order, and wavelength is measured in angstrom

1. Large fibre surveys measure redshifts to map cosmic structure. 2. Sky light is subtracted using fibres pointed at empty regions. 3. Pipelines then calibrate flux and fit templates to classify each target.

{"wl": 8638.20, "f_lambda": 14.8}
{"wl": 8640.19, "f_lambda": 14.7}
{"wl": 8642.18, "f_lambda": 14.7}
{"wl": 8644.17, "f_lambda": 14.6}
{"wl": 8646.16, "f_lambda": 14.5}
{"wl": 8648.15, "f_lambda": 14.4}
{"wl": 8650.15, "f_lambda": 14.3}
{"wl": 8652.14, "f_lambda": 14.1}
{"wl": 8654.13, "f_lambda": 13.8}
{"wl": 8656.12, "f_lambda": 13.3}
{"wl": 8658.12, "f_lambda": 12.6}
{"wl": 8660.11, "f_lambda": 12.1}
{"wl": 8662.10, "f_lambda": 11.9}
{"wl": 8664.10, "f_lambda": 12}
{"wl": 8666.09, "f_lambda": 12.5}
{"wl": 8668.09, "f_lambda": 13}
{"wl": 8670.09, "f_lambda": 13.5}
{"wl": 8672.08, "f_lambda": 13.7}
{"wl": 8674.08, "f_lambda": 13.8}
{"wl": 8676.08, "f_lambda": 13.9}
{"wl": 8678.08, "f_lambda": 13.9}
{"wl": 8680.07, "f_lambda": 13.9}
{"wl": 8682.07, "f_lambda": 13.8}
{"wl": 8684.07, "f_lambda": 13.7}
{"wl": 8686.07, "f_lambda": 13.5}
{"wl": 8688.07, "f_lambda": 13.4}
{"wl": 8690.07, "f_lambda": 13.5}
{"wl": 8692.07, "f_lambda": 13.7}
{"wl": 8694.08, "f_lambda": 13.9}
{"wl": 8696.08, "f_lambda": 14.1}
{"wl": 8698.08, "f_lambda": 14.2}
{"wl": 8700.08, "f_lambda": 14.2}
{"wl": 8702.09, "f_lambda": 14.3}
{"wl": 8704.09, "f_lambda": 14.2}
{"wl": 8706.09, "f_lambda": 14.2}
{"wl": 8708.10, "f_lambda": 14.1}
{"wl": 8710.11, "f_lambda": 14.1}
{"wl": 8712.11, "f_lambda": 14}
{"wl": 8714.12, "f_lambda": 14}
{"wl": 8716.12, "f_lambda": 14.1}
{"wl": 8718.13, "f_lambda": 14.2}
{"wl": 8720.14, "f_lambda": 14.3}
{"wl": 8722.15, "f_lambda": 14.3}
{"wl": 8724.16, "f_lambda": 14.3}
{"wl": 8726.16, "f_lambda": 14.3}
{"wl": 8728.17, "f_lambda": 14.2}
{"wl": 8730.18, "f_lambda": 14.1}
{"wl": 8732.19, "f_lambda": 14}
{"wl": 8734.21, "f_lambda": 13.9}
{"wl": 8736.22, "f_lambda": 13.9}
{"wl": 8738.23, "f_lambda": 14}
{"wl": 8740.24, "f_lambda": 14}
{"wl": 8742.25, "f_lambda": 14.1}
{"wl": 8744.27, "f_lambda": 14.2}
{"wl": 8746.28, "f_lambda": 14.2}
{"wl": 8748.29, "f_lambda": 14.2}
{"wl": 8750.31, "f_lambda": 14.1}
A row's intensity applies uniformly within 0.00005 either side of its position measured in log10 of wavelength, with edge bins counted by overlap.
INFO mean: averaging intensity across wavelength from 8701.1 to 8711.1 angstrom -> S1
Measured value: 14.2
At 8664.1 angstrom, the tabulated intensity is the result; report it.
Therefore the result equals 12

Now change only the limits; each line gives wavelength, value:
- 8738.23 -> 14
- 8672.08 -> 13.7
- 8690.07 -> 13.5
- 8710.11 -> 14.1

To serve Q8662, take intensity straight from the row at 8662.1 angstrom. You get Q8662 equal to 11.9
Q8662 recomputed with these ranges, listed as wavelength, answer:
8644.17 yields 14.6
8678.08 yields 13.9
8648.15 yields 14.4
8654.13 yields 13.8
